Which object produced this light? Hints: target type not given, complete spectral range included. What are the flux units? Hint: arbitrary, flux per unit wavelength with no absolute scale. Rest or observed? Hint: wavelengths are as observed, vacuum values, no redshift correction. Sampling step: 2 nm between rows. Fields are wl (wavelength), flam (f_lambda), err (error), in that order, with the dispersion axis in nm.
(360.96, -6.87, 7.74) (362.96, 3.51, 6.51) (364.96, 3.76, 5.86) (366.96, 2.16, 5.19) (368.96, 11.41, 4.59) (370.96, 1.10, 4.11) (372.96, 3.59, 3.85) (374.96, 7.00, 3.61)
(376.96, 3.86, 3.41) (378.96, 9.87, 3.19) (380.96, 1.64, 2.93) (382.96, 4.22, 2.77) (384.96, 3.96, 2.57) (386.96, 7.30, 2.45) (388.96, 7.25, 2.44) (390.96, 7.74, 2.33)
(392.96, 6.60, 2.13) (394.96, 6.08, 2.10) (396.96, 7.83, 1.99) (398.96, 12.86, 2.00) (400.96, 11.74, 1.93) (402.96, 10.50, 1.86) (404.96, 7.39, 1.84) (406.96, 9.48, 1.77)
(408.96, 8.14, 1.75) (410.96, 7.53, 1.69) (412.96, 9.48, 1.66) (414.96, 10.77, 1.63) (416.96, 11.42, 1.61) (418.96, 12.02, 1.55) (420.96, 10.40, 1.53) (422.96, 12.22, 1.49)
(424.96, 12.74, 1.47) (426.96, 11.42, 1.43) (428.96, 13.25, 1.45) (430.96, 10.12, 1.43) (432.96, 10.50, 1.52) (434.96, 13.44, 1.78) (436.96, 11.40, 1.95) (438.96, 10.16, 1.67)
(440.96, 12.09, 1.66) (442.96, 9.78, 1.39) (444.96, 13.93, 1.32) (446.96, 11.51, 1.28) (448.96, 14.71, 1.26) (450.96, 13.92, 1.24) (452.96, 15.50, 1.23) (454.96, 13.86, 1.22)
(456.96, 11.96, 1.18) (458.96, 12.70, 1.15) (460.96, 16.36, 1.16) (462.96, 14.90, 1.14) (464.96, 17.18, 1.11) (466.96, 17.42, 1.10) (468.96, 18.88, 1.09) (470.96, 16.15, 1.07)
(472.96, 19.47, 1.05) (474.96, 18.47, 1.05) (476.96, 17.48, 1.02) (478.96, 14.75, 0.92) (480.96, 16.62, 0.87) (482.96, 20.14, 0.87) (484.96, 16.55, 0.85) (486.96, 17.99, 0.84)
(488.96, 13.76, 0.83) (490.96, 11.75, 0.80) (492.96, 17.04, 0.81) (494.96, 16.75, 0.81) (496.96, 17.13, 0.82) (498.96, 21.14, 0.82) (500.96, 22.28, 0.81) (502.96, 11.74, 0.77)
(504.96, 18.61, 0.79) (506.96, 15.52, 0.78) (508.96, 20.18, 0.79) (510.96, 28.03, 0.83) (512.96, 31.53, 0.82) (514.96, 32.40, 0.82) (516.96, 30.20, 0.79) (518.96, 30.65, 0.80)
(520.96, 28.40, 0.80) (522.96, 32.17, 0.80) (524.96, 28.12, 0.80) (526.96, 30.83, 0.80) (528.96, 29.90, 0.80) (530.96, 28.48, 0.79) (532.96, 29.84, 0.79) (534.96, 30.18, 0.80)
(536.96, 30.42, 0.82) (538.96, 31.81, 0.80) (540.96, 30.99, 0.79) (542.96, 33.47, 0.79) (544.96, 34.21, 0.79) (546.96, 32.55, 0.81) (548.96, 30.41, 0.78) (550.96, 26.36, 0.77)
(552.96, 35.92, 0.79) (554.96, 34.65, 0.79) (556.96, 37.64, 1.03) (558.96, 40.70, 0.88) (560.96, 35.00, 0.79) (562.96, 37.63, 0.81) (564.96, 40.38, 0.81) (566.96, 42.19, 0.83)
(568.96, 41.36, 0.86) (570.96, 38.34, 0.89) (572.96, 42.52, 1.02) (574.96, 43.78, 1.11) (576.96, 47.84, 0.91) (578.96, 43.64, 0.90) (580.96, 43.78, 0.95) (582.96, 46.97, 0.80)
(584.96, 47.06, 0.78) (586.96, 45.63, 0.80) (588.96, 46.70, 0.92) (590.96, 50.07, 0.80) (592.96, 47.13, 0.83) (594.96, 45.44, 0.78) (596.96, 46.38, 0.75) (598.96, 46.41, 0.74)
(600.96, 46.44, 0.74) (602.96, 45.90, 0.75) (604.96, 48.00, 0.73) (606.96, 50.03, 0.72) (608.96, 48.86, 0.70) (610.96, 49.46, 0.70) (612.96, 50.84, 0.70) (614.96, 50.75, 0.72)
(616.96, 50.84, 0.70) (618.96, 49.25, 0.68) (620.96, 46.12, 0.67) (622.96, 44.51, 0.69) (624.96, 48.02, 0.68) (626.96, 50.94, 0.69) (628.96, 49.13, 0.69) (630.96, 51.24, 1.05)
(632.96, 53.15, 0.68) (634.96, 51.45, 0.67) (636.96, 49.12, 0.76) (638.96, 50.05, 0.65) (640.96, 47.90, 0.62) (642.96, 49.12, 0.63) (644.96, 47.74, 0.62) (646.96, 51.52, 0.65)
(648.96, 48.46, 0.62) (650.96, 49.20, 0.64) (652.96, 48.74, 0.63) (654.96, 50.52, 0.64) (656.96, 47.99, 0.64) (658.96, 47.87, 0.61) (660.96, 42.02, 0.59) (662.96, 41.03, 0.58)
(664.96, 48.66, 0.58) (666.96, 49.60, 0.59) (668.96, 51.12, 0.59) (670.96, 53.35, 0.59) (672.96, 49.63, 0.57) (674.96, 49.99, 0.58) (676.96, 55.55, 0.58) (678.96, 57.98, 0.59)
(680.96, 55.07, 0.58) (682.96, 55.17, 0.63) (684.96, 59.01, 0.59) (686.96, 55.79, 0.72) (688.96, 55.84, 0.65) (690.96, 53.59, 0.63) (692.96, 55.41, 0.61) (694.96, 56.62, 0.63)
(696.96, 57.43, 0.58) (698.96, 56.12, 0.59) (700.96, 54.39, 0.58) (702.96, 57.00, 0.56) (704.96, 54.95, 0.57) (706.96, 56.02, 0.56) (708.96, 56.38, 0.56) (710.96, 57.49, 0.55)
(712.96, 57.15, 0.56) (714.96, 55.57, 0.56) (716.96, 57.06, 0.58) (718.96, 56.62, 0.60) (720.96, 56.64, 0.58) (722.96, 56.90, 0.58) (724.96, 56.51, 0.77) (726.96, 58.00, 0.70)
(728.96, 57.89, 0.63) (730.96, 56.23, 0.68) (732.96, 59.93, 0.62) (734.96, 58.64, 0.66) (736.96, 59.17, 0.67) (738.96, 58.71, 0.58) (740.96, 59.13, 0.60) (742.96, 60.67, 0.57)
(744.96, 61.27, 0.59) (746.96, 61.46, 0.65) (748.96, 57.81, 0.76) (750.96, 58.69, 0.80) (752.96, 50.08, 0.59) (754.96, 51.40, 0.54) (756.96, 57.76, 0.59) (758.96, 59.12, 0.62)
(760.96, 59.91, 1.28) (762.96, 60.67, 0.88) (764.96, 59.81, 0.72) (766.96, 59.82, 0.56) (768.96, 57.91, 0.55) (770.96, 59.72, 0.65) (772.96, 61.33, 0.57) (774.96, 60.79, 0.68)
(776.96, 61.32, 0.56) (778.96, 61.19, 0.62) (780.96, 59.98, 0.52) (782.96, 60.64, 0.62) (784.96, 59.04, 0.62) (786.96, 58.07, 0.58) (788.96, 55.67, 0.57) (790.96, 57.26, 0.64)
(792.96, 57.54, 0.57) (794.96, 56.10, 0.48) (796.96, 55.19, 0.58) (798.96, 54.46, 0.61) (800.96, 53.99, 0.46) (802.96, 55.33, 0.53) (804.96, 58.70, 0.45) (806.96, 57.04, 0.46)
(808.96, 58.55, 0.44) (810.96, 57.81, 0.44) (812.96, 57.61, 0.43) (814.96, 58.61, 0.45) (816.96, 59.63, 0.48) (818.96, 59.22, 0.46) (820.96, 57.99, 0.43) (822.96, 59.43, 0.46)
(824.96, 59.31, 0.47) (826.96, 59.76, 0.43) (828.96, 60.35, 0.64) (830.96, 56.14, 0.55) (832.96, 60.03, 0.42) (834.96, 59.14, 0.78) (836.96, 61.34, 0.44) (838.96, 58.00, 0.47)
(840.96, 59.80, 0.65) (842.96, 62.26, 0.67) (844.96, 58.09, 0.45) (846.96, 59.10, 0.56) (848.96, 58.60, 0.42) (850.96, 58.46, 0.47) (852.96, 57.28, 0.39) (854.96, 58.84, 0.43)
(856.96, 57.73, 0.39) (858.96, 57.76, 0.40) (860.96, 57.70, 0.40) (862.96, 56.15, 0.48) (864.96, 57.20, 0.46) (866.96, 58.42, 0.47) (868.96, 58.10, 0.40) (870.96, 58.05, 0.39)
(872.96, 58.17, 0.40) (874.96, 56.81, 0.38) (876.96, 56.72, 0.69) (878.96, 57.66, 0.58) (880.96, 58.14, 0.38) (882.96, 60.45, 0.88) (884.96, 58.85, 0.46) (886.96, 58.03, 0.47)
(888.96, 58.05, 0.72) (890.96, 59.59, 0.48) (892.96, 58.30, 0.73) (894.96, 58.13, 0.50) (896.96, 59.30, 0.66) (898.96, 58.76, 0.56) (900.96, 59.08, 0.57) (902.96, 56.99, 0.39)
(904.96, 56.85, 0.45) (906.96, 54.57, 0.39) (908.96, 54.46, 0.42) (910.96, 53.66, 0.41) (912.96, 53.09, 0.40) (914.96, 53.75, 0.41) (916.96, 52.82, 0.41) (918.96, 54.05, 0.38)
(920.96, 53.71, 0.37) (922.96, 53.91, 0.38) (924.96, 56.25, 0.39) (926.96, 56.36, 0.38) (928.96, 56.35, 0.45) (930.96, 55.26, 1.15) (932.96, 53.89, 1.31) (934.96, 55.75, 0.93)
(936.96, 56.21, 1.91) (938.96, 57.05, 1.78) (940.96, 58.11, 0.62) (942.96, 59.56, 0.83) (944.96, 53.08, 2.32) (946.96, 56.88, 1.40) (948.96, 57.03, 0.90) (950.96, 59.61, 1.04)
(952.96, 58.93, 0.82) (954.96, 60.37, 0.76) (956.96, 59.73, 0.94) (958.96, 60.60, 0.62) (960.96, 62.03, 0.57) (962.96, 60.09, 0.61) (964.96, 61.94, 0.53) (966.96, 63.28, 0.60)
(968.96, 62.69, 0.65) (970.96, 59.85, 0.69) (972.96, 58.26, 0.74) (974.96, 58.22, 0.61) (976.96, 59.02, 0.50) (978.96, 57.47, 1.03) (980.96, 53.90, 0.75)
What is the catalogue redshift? 0.28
